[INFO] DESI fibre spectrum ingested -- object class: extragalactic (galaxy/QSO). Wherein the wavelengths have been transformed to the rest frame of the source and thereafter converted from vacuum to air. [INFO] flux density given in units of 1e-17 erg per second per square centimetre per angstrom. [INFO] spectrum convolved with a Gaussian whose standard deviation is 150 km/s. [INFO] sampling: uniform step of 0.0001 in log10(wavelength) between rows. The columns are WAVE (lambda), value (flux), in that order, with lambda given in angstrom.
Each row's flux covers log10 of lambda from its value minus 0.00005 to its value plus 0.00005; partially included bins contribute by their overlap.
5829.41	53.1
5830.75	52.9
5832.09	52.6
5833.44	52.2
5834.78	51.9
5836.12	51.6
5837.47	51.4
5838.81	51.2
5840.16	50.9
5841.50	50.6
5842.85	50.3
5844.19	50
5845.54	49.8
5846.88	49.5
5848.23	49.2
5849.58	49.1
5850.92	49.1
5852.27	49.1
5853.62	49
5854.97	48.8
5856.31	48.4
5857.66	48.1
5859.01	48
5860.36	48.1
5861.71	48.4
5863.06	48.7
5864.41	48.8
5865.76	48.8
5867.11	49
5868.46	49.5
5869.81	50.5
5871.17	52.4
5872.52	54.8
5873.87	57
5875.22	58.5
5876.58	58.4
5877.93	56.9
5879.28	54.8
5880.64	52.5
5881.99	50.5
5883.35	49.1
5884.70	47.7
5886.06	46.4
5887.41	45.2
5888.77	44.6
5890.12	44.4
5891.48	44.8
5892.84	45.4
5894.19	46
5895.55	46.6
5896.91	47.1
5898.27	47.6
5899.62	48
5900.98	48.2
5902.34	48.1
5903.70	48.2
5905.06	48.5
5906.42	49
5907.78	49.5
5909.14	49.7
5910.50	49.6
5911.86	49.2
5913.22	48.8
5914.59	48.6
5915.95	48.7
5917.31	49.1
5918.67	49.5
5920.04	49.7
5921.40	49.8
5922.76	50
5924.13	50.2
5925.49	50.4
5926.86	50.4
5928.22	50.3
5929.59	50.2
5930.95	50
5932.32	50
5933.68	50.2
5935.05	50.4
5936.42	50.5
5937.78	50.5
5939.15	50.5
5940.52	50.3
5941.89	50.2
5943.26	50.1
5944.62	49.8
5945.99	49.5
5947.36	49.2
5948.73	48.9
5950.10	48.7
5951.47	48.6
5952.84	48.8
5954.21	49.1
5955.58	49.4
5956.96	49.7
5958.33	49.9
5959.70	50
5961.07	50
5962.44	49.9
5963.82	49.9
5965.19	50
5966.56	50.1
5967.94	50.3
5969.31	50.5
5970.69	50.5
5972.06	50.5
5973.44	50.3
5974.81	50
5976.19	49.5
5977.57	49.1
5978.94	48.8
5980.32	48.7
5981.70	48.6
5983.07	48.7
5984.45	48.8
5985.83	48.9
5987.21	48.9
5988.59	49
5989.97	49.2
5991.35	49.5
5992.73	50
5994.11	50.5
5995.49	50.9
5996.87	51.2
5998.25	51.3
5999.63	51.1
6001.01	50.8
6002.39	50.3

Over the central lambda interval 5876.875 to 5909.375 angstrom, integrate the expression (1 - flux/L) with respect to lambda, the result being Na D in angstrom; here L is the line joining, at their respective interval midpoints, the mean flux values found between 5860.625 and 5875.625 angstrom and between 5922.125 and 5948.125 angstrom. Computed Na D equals 1.6 angstrom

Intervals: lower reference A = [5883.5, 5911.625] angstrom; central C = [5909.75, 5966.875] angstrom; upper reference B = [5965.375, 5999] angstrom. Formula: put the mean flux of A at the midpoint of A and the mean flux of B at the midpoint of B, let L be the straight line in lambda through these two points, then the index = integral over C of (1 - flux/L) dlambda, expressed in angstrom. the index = -1.5 angstrom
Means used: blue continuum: 47.3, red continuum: 49.7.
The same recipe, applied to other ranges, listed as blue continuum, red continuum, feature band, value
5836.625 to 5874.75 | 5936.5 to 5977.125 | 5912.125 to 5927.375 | 0.1 angstrom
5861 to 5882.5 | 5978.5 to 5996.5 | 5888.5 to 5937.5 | 2.5 angstrom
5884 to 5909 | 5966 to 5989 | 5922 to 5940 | -0.8 angstrom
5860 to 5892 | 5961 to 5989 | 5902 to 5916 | 0.3 angstrom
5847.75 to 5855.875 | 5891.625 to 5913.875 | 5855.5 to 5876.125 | -0.8 angstrom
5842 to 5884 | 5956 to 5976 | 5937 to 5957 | 0.3 angstrom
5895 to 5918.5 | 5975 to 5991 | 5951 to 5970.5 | -0.4 angstrom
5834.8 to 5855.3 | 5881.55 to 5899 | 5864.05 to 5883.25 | -2.1 angstrom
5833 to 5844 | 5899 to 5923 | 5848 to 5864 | 0.6 angstrom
